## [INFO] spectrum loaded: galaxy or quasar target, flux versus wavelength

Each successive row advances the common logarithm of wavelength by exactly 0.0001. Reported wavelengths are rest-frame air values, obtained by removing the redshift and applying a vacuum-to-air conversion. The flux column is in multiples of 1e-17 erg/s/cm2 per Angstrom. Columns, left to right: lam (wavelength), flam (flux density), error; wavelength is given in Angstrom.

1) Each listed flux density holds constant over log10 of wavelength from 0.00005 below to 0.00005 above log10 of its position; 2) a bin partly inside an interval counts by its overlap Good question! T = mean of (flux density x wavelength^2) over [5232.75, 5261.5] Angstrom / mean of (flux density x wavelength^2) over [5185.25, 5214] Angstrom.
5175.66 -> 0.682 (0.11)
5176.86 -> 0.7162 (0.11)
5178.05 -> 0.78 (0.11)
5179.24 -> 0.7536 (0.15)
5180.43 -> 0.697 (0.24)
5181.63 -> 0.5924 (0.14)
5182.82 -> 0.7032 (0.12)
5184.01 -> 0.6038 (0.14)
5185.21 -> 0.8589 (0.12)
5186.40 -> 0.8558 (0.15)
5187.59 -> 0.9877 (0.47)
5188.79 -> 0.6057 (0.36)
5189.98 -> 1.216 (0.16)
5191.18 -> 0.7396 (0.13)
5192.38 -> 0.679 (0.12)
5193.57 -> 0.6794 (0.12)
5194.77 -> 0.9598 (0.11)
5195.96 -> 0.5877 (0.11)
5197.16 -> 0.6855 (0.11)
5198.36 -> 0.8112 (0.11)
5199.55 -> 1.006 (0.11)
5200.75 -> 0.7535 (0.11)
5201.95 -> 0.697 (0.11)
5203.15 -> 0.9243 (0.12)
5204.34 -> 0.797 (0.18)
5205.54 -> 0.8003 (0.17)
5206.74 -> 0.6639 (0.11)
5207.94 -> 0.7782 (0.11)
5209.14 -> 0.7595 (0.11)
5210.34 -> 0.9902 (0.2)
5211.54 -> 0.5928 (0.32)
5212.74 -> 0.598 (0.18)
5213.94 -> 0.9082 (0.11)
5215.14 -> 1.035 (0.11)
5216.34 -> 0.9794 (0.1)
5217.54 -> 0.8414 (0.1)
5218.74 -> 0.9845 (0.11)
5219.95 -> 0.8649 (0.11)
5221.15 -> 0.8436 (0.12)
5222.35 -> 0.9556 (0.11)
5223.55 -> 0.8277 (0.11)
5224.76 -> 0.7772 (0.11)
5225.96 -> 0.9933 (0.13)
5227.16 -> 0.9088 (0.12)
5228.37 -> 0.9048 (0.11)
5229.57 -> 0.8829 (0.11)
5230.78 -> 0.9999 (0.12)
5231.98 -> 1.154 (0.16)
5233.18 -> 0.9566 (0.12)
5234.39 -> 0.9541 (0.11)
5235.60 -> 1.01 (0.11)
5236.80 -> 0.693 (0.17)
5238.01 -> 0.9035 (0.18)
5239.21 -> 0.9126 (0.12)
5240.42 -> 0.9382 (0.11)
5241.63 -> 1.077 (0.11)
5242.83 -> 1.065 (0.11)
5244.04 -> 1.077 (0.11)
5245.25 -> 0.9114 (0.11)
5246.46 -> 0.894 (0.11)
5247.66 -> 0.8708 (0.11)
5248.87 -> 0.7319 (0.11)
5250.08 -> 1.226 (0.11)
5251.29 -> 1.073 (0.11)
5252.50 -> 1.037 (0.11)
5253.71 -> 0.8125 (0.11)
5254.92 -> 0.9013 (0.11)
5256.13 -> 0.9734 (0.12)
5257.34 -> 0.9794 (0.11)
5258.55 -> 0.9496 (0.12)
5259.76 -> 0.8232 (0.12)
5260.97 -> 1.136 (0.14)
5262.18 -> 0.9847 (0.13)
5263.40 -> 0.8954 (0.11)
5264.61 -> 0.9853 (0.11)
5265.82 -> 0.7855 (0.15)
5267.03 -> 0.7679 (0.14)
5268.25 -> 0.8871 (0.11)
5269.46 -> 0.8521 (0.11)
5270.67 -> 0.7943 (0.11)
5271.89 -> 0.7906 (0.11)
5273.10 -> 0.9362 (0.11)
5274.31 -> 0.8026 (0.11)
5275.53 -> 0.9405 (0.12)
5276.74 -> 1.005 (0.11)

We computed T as 1.2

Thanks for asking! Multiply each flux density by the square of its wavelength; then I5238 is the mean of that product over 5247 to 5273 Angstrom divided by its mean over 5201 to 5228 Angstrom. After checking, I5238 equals 1.1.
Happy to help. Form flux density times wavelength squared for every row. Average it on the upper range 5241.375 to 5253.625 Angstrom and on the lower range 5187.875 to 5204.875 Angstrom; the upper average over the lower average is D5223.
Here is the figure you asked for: 1.3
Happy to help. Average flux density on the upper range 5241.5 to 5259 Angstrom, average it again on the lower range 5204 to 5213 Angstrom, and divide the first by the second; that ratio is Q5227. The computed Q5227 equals 1.29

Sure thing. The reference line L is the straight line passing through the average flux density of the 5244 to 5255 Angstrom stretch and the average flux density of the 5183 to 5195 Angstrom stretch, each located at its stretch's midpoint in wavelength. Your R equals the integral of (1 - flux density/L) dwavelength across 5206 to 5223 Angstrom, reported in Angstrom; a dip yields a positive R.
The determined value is 0.5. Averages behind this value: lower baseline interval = 0.81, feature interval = 0.842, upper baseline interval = 0.95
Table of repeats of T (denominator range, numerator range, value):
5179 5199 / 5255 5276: 1.21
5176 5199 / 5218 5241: 1.22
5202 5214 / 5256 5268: 1.22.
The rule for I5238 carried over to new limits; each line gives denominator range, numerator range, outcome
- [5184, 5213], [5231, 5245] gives 1.25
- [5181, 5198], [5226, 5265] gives 1.27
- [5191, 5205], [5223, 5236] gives 1.22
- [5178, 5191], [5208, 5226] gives 1.10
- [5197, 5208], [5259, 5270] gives 1.16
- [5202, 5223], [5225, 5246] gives 1.15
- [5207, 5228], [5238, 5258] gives 1.14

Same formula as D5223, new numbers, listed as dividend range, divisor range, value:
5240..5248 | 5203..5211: 1.23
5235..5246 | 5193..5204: 1.23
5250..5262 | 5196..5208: 1.28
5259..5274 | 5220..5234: 0.97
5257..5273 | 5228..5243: 0.95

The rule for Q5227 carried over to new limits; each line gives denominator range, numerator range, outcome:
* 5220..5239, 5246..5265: 1.04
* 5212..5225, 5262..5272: 0.98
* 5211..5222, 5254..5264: 1.11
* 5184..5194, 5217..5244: 1.14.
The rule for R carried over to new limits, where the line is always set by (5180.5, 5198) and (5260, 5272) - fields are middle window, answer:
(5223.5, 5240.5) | -1.81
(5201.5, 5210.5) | -0.01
